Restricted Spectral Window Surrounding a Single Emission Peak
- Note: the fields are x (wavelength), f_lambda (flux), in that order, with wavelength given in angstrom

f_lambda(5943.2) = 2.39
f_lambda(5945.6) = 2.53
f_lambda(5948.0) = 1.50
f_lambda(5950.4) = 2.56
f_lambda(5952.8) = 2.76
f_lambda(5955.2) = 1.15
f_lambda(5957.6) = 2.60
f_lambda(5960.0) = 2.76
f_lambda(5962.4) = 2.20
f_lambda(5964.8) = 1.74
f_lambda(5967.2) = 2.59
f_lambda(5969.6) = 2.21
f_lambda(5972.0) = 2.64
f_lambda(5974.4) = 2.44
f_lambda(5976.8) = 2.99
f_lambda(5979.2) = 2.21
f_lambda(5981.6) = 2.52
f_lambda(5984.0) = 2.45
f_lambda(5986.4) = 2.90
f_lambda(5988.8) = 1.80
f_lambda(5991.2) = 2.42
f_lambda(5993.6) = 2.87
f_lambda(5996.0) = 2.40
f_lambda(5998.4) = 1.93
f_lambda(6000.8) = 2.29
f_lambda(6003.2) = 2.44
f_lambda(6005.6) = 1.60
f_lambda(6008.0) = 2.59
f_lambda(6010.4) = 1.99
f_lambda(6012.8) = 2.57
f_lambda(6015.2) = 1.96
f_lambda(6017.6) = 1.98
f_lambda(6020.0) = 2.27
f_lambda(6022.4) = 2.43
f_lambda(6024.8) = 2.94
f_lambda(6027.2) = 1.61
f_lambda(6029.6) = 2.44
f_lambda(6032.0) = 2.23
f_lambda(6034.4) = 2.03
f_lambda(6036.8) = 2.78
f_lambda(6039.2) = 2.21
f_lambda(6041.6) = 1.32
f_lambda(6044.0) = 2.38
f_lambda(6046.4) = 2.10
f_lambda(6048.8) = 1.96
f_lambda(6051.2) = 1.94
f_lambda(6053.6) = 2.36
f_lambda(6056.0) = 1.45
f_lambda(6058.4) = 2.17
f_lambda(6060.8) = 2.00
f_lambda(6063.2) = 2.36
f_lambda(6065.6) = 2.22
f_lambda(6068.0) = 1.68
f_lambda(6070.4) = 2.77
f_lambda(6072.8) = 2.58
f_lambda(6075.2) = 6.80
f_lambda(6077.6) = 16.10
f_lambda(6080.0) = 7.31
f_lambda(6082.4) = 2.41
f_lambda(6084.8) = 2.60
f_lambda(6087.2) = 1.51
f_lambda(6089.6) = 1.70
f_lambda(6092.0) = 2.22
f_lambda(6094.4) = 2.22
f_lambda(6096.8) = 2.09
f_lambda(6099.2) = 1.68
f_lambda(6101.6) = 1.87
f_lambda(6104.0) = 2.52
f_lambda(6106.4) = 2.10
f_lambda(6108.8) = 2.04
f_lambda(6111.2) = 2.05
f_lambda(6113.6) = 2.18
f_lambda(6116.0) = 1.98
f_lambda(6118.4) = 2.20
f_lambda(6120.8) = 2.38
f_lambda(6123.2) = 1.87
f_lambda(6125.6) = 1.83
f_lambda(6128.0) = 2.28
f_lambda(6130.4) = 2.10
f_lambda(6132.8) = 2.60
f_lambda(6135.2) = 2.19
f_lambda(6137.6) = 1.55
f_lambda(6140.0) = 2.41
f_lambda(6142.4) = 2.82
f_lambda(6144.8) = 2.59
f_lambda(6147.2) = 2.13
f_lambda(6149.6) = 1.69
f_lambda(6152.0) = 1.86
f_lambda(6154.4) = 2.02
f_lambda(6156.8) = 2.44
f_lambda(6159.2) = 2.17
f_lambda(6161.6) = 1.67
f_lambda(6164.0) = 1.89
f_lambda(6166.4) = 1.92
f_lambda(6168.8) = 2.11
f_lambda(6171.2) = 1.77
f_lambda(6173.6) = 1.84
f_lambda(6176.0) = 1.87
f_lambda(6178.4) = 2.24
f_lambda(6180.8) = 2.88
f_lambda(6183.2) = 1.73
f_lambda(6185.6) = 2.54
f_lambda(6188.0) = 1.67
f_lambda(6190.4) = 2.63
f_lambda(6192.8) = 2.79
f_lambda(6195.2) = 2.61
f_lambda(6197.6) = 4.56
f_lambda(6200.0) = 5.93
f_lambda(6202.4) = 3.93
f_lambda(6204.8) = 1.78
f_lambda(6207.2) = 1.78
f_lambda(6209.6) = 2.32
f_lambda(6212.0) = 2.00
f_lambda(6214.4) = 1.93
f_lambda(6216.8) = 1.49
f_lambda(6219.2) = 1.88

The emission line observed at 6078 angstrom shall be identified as H-beta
